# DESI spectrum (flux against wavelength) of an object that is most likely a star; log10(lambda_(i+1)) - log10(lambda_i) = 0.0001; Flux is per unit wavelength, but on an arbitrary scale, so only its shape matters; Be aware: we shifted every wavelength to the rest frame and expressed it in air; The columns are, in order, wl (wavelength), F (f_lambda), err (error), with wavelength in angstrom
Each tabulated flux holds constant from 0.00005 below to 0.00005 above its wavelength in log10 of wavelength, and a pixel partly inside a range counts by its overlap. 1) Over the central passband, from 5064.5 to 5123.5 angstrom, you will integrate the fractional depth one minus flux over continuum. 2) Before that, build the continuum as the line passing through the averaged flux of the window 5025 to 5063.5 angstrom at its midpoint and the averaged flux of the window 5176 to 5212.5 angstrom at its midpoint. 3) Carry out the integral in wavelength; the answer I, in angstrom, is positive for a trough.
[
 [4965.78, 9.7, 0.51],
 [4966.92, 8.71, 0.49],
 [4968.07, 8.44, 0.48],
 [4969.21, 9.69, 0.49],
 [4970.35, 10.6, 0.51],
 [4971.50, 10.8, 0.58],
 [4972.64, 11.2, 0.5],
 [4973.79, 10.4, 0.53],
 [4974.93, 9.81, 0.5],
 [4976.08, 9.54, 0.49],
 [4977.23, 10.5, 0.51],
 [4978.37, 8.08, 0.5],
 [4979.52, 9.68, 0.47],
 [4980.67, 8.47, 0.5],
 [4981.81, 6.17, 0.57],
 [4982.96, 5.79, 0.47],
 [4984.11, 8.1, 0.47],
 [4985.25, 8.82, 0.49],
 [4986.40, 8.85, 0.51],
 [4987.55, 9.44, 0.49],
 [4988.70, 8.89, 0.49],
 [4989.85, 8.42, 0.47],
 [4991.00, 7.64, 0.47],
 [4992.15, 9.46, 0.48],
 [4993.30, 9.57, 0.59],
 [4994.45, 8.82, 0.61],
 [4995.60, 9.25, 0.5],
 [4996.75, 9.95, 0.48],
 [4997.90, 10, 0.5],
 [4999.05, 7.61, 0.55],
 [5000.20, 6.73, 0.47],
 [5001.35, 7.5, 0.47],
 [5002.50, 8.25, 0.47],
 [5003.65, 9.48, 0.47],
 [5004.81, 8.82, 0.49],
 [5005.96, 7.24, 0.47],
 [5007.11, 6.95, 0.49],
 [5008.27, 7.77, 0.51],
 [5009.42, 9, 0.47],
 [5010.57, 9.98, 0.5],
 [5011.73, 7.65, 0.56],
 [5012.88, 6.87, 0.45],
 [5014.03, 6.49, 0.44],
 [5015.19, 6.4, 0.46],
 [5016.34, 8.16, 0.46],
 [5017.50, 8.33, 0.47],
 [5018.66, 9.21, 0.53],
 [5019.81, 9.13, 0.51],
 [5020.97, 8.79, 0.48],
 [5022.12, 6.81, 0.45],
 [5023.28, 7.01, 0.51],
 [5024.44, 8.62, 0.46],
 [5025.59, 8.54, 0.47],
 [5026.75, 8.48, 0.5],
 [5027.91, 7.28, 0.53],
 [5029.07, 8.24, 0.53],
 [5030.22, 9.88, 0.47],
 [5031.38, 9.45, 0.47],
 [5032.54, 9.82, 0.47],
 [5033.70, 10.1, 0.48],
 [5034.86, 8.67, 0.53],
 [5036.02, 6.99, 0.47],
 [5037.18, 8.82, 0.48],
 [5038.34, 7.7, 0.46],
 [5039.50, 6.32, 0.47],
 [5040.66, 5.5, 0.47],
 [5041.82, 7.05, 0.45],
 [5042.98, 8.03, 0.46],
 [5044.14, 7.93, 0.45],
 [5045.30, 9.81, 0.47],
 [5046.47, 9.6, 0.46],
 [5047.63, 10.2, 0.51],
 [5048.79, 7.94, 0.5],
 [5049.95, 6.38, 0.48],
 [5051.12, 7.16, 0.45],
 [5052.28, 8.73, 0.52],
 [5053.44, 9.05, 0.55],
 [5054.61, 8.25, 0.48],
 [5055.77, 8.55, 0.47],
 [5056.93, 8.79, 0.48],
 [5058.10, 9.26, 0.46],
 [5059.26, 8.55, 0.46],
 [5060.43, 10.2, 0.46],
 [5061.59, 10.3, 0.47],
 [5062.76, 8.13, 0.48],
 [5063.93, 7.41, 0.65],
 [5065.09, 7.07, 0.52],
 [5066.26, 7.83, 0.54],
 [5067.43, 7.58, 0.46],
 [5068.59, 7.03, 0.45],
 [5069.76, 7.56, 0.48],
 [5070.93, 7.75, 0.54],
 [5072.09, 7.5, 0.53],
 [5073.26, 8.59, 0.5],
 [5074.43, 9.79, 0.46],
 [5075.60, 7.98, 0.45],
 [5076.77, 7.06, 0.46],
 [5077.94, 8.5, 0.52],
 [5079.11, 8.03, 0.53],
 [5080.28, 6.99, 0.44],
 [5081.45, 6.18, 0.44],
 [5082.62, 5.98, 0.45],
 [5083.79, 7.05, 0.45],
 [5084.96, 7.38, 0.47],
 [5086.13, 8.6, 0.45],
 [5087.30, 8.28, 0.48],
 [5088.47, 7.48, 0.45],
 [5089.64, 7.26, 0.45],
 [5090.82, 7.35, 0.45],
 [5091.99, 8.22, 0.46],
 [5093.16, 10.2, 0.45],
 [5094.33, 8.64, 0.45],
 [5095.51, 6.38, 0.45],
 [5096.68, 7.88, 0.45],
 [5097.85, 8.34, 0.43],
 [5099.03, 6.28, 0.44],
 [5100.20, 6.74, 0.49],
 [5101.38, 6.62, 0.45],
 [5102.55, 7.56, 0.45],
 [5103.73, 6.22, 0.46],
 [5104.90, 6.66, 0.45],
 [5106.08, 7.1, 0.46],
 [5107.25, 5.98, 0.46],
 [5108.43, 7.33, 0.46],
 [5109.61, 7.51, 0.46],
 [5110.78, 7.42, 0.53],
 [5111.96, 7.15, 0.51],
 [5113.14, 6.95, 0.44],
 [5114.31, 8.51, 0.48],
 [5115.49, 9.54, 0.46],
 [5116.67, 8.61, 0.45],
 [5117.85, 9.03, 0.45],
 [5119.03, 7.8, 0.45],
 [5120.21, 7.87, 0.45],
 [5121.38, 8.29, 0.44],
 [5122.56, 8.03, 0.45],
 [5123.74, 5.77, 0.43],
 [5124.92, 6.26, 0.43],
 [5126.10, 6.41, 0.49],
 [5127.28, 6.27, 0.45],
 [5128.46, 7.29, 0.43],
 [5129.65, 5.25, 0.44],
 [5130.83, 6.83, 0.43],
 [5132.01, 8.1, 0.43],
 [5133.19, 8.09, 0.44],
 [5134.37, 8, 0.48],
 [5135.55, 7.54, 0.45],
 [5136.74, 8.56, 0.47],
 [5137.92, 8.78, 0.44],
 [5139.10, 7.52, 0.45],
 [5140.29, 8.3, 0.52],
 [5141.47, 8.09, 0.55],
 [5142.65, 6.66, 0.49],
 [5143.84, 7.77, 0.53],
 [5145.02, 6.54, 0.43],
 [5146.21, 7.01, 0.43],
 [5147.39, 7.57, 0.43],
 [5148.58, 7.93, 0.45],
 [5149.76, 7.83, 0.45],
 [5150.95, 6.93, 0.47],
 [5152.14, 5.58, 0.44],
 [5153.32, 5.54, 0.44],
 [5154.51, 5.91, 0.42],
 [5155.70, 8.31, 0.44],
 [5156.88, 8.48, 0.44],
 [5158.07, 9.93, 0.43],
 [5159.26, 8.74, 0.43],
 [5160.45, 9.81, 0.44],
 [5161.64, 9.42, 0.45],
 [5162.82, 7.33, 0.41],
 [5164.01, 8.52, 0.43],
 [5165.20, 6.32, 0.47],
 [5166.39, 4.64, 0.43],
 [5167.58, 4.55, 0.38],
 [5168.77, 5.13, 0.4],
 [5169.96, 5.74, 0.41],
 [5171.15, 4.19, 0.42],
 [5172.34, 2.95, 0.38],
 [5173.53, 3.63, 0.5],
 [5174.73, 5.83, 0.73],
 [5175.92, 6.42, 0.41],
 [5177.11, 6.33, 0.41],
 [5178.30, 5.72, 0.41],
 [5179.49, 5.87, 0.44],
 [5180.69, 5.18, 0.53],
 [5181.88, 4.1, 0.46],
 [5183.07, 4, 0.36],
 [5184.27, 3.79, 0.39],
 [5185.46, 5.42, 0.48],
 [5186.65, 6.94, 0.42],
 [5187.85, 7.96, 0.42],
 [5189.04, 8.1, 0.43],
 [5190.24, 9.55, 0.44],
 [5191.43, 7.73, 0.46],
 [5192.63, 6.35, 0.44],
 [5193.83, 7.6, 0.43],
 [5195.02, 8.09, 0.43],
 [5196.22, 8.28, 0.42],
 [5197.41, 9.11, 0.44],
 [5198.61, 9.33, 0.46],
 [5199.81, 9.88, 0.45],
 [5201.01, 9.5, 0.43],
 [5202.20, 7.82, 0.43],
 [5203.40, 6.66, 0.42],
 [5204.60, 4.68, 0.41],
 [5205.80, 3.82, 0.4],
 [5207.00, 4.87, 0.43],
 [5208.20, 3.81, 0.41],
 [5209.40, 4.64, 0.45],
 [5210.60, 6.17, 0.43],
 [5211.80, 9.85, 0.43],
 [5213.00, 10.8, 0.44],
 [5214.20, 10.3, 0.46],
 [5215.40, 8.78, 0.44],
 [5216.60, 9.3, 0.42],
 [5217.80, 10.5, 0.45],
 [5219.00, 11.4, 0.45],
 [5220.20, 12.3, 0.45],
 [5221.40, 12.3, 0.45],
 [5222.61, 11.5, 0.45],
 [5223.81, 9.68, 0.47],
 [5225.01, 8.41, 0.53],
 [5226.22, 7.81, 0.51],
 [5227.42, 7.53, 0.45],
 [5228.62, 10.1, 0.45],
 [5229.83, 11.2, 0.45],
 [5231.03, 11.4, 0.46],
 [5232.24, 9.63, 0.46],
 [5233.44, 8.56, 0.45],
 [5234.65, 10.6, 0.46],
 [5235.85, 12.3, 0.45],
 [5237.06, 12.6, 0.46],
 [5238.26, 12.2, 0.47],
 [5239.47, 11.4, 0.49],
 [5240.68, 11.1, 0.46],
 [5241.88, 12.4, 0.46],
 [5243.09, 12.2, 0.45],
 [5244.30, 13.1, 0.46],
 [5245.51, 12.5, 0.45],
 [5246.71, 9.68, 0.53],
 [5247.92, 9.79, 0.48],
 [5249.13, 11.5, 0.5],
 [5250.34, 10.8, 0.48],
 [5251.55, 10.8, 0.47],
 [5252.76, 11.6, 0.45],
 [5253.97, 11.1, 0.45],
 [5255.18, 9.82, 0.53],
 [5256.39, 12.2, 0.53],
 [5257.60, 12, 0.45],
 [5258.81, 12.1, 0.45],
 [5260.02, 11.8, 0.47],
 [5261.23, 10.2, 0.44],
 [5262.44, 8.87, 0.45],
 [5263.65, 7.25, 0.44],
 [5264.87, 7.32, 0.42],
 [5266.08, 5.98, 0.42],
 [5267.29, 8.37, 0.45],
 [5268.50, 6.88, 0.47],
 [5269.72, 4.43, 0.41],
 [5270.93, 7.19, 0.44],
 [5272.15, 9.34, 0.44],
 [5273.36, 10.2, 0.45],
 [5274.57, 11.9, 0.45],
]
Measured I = 1.9 angstrom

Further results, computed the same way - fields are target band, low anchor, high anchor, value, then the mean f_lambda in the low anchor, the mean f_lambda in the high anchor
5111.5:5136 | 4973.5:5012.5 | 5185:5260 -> 4.35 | 8.58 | 9.54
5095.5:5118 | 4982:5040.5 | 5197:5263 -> 4.03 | 8.29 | 9.9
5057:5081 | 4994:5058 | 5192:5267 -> 1.08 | 8.26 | 9.6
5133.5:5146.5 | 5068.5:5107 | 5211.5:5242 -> 1.39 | 7.54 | 10.5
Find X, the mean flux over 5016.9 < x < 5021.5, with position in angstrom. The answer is 8.85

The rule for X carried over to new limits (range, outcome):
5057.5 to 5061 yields 9.32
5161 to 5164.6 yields 8.45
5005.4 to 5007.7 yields 7.08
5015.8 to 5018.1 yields 8.22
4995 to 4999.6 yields 9.21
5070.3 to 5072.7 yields 7.64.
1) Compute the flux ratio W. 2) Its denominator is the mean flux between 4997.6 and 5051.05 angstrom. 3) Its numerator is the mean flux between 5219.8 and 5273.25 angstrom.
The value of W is 1.3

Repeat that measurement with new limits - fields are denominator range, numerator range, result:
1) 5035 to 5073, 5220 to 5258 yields 1.35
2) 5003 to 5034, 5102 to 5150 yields 0.90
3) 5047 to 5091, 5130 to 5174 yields 0.89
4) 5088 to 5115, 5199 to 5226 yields 1.15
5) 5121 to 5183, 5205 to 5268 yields 1.45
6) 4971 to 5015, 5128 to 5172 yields 0.84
